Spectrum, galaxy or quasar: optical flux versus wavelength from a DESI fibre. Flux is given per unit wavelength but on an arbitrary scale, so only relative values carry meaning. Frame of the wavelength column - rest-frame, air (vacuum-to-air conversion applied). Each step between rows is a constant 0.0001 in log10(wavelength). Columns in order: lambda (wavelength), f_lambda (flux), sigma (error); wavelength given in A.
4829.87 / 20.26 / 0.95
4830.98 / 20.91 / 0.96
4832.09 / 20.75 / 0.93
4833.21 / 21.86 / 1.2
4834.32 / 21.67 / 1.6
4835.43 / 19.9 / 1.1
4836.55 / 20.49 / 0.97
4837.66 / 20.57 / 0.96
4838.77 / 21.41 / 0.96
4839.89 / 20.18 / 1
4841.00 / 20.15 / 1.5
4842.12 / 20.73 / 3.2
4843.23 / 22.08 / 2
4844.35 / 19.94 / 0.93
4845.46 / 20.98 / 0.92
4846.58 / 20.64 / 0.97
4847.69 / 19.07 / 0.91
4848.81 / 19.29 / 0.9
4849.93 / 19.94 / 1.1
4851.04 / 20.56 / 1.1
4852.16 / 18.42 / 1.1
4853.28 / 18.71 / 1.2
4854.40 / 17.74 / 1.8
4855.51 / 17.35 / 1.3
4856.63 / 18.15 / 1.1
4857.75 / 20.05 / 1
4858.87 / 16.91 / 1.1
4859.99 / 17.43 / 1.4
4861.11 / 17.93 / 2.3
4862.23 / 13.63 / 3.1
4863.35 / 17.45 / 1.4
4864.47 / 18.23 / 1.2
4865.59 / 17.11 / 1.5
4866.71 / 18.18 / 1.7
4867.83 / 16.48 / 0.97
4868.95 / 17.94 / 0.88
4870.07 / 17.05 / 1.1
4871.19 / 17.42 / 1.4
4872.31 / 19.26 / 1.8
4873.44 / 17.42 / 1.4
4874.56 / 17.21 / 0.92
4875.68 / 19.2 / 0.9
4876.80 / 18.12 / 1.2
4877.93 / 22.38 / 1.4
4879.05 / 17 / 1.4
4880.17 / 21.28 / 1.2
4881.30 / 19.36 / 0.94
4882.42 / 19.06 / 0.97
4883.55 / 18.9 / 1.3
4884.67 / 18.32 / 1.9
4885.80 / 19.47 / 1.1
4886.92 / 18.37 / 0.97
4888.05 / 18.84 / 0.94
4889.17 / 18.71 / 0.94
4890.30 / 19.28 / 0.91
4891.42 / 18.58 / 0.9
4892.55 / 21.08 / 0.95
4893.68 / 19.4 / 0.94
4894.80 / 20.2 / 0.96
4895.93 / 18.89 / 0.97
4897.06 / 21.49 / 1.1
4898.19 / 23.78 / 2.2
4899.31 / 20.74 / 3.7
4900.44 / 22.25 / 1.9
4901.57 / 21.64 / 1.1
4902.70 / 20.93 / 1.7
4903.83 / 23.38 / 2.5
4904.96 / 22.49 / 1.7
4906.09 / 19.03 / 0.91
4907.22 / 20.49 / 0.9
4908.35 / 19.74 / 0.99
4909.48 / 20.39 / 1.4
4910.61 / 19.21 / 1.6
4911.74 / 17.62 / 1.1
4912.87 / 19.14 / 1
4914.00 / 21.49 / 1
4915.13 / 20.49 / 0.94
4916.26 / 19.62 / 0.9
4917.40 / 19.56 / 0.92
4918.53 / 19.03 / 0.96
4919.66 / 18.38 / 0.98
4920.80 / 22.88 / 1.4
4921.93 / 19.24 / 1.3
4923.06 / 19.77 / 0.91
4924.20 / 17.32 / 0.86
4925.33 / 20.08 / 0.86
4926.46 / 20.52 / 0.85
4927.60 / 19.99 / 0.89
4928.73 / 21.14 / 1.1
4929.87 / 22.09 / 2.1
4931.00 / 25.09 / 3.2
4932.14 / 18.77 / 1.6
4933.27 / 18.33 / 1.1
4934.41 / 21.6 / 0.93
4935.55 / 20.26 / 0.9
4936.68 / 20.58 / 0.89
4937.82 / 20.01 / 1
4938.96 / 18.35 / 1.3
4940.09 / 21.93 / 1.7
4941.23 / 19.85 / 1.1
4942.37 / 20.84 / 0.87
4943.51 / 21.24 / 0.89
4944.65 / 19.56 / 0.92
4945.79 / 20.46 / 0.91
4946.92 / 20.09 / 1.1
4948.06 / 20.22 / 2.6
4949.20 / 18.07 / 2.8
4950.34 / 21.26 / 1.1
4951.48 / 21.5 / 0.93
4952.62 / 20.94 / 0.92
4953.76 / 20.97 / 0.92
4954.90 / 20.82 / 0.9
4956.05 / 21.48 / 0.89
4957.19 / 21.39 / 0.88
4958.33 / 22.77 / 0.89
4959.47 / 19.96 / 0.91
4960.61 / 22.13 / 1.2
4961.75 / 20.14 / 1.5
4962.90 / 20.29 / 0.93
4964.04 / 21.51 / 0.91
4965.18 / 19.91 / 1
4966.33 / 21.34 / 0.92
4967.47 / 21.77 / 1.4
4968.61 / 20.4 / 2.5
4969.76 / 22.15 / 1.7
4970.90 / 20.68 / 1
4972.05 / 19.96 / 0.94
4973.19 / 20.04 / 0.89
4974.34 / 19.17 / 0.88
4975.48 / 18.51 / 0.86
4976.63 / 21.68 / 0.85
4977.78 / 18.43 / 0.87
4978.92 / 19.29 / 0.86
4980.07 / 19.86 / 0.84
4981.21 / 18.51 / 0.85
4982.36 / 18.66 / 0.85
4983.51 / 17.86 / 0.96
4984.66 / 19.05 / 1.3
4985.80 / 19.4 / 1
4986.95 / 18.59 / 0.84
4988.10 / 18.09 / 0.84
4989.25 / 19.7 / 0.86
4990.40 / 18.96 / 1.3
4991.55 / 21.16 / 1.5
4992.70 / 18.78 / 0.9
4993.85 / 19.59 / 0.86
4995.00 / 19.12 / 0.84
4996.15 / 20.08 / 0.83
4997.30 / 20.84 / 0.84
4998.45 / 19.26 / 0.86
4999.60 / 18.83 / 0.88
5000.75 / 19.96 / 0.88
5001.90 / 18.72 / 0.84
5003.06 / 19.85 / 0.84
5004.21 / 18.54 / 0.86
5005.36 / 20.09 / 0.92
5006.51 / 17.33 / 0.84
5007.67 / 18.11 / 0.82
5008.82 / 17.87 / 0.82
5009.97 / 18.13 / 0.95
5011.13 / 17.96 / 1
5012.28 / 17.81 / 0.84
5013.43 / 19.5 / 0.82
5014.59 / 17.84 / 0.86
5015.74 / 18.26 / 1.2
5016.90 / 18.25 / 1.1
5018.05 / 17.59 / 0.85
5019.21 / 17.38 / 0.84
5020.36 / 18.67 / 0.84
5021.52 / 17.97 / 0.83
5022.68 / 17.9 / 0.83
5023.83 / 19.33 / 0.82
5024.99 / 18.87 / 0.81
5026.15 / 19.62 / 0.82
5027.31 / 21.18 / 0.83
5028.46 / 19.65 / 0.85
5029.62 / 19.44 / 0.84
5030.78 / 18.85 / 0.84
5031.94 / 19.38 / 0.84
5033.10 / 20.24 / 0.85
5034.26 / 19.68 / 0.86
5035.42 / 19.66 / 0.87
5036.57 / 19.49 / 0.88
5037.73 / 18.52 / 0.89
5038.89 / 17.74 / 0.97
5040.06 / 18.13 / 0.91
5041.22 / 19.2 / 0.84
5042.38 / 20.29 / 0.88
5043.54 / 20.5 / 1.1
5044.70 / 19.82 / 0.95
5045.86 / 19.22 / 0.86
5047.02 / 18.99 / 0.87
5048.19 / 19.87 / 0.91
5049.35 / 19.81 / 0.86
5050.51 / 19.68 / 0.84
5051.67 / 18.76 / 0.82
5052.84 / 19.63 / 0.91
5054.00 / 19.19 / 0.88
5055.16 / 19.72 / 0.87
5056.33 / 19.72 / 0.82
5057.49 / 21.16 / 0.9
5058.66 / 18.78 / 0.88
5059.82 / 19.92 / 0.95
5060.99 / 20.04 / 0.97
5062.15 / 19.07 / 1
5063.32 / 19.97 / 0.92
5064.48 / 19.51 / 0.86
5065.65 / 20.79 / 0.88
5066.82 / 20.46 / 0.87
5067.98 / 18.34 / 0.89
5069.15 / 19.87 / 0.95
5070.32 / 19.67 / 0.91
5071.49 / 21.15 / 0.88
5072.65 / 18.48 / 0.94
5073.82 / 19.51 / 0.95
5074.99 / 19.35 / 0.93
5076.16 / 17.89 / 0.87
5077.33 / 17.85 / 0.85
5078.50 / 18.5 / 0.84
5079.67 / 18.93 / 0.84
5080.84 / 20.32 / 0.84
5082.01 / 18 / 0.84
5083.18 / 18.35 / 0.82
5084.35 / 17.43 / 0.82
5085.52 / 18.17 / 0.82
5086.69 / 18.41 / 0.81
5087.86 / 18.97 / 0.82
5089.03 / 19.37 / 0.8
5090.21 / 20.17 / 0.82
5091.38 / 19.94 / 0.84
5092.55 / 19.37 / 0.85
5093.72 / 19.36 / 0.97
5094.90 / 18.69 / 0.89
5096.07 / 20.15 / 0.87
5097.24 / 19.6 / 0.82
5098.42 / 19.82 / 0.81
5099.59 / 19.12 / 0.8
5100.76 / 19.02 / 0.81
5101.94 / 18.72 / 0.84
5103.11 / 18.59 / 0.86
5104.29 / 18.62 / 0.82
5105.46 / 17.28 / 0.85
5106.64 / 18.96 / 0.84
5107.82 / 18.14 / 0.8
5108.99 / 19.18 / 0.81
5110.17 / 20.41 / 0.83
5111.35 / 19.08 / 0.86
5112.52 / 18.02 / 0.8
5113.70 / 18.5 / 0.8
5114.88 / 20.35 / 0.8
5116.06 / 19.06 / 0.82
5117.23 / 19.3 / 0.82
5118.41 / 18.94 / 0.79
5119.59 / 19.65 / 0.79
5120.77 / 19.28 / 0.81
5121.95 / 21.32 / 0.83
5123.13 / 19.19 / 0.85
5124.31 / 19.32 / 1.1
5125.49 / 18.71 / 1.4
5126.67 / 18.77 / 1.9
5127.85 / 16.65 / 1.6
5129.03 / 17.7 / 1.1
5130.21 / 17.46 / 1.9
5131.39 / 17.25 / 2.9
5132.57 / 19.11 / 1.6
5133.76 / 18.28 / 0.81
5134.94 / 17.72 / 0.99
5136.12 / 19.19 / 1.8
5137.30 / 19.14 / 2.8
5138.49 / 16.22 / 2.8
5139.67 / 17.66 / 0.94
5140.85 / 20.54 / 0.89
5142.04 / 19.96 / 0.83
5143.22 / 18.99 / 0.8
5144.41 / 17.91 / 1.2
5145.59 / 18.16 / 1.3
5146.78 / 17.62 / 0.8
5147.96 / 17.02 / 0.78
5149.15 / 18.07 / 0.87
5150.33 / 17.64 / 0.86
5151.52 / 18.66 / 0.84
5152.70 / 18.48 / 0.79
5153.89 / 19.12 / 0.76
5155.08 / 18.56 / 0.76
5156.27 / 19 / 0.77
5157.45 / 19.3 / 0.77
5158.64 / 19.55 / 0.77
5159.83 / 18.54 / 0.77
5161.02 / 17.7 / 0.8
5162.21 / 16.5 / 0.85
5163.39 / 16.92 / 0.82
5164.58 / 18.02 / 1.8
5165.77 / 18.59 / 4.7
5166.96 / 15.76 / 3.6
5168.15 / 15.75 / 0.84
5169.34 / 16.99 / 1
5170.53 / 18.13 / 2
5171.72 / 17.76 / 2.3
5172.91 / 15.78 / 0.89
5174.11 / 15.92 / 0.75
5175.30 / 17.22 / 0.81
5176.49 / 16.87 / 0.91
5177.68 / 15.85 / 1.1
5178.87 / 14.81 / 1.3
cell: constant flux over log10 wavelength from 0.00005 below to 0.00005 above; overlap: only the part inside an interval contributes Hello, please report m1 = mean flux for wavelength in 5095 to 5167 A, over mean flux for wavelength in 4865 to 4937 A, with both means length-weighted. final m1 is 0.9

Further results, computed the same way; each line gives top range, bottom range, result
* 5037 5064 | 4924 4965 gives 0.94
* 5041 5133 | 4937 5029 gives 0.98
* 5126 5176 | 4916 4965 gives 0.88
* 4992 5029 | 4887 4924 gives 0.93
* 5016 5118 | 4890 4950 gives 0.94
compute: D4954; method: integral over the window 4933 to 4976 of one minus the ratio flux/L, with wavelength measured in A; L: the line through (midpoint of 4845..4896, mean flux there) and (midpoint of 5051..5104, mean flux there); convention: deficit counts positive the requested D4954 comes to -3.8 A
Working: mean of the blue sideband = 18.6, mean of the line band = 20.6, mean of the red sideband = 19.3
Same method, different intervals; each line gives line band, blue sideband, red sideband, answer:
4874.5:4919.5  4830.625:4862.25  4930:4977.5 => 0.44 A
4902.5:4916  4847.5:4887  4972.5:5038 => -1.30 A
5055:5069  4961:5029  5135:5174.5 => -0.79 A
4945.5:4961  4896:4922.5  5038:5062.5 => -0.50 A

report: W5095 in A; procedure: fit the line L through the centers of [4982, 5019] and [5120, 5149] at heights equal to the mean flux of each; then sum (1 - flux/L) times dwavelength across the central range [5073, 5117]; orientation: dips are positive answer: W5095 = -0.9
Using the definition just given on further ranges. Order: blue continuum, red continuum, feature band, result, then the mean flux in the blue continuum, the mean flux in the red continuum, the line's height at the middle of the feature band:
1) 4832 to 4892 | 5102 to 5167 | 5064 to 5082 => -0.7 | 19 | 18.5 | 18.6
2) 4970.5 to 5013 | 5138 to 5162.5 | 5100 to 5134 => -0.5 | 19.1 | 18.4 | 18.5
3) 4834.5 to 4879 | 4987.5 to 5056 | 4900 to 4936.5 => -2.7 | 18.9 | 19.1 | 19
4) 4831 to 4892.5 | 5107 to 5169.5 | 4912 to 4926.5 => -0.6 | 19.1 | 18.4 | 18.9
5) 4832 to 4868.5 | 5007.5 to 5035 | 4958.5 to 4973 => -1.5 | 19.2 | 18.7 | 18.9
